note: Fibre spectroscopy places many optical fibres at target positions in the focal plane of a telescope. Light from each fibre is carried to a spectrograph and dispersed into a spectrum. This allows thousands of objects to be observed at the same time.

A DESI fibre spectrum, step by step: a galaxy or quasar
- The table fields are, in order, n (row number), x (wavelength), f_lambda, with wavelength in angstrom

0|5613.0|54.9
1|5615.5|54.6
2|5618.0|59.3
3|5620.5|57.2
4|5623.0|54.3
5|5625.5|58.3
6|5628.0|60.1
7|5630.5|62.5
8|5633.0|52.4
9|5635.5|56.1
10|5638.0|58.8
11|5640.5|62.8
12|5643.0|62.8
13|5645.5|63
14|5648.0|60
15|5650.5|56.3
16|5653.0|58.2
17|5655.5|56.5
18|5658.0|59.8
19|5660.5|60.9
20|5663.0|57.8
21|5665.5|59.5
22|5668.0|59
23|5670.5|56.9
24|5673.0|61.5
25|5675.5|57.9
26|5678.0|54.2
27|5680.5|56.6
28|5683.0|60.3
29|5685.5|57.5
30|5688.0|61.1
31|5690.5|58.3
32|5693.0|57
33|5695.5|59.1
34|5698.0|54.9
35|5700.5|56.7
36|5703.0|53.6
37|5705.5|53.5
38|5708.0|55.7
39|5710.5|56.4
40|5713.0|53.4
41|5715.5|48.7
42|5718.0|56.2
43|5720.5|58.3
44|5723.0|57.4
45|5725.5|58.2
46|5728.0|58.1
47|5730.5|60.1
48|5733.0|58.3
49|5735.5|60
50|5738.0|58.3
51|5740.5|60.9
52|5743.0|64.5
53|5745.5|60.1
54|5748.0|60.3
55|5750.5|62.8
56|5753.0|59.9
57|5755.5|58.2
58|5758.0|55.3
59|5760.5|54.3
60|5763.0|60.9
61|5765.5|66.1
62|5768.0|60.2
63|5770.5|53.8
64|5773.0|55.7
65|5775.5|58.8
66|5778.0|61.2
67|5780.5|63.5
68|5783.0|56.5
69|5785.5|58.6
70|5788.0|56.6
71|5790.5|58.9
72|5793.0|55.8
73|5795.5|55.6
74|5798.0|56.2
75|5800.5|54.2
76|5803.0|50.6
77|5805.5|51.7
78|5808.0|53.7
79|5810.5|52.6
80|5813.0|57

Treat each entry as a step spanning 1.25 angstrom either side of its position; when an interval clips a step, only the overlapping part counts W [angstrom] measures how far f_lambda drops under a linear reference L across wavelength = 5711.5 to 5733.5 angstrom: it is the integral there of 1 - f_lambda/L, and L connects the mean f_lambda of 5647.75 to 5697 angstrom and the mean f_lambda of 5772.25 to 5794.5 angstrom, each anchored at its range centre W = 0.7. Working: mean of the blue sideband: 58.4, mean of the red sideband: 58.4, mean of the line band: 56.5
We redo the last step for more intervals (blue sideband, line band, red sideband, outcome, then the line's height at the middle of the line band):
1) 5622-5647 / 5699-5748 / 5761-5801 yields 1.1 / 58.6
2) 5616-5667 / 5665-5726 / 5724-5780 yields 2.3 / 59.1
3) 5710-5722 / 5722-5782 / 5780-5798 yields -3.7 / 56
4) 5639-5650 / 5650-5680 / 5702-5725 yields 0.7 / 59.7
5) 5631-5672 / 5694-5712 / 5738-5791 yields 1.0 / 59.1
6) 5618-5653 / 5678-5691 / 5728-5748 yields 0.2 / 59.5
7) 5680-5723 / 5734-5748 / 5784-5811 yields -1.2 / 55.8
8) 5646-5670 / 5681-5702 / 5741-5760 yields 0.4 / 59.2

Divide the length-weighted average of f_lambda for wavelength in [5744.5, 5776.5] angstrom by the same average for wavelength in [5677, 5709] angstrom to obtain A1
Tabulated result 1.04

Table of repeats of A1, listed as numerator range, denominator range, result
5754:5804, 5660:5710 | 1.00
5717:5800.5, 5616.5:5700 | 1.00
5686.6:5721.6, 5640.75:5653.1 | 0.92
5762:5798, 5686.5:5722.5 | 1.05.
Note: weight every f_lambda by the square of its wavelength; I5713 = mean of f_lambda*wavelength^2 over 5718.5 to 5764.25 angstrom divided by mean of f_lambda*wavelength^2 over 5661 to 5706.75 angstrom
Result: 1.05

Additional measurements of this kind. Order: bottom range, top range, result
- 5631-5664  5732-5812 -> 1.03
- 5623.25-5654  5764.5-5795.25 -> 1.04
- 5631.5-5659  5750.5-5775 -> 1.04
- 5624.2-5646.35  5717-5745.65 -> 1.03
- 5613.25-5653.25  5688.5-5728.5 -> 0.98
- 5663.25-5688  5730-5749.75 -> 1.06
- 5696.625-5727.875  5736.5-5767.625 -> 1.10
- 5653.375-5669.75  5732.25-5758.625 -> 1.05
